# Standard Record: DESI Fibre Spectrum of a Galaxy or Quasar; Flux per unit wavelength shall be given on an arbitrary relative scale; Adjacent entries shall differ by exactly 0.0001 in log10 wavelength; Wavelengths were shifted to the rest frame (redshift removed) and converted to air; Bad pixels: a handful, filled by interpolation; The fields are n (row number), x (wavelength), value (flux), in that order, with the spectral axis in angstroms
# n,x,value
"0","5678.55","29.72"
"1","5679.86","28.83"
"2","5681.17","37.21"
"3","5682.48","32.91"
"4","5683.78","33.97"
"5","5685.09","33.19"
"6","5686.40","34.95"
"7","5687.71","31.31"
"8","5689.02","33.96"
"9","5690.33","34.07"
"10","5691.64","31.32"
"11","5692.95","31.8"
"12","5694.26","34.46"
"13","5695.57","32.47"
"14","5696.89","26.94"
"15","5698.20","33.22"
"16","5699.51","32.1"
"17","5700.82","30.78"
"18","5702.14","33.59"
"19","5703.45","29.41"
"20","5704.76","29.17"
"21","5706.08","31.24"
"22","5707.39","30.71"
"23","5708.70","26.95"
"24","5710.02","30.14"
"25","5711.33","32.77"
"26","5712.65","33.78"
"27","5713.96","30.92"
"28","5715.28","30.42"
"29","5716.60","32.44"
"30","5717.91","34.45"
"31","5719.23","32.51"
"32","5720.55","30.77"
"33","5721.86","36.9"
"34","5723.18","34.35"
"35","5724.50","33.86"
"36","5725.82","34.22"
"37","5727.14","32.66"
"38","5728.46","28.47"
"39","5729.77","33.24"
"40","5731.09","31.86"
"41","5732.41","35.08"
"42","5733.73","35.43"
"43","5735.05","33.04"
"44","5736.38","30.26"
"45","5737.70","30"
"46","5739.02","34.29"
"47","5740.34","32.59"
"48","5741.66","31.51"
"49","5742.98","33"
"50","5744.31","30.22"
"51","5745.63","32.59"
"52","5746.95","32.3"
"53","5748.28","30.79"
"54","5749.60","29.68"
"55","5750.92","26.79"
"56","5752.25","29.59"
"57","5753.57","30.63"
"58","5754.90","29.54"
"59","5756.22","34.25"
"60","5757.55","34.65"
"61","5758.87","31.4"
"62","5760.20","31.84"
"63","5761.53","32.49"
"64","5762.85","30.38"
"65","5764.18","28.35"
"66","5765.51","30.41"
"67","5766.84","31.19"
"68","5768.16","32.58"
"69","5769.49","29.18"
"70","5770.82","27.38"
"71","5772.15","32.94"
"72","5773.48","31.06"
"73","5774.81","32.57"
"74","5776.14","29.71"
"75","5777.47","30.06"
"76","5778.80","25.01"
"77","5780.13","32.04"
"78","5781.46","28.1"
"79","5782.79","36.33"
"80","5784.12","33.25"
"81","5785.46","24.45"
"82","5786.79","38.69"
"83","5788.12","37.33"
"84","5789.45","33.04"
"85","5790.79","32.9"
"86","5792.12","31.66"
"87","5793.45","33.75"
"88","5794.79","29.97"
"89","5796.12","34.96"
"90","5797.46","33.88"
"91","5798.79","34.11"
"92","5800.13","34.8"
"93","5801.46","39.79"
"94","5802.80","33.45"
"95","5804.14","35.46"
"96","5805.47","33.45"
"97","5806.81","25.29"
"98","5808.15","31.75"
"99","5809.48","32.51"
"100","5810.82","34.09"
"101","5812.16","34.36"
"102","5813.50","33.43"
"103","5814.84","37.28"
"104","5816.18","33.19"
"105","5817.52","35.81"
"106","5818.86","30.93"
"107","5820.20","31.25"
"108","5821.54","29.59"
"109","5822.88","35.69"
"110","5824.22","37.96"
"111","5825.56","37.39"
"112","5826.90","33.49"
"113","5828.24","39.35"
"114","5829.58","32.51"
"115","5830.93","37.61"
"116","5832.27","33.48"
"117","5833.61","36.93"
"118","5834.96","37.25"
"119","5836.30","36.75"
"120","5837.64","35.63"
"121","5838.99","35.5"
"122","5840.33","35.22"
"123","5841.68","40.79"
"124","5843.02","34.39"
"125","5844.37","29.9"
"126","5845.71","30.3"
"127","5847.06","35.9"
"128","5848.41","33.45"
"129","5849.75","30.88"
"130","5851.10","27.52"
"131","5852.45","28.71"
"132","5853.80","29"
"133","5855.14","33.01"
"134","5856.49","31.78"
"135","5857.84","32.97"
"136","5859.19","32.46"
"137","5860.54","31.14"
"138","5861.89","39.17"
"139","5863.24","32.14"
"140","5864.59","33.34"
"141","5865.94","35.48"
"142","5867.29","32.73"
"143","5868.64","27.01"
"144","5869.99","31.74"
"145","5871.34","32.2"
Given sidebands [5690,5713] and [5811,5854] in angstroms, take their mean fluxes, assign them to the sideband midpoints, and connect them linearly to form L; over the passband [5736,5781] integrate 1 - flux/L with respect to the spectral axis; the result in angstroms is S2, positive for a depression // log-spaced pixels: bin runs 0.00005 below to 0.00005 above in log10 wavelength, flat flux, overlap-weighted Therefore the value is 2.26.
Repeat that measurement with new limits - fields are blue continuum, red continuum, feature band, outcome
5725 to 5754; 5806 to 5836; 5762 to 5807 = 1.4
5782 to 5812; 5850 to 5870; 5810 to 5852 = -2.4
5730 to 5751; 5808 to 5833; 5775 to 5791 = 0.7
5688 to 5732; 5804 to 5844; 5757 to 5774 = 1.1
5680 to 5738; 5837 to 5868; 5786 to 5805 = -1.0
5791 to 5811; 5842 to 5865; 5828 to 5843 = -1.7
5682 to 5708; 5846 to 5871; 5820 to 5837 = -1.8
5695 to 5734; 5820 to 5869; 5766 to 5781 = 1.1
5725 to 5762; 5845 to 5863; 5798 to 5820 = -1.2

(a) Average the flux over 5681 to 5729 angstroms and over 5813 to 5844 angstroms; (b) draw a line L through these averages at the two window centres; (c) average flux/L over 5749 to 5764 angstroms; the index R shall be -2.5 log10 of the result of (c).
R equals 0.09 mag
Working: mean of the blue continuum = 32.2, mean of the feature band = 30.9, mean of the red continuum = 35.2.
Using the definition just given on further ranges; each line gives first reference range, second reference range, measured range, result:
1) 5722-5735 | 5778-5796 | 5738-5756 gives 0.06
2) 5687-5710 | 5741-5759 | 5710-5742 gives -0.05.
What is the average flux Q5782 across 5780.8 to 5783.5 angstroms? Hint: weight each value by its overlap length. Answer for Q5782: 32.3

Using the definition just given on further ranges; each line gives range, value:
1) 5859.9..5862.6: 35.2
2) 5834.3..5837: 37.1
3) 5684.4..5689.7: 33.3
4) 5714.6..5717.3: 31.5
